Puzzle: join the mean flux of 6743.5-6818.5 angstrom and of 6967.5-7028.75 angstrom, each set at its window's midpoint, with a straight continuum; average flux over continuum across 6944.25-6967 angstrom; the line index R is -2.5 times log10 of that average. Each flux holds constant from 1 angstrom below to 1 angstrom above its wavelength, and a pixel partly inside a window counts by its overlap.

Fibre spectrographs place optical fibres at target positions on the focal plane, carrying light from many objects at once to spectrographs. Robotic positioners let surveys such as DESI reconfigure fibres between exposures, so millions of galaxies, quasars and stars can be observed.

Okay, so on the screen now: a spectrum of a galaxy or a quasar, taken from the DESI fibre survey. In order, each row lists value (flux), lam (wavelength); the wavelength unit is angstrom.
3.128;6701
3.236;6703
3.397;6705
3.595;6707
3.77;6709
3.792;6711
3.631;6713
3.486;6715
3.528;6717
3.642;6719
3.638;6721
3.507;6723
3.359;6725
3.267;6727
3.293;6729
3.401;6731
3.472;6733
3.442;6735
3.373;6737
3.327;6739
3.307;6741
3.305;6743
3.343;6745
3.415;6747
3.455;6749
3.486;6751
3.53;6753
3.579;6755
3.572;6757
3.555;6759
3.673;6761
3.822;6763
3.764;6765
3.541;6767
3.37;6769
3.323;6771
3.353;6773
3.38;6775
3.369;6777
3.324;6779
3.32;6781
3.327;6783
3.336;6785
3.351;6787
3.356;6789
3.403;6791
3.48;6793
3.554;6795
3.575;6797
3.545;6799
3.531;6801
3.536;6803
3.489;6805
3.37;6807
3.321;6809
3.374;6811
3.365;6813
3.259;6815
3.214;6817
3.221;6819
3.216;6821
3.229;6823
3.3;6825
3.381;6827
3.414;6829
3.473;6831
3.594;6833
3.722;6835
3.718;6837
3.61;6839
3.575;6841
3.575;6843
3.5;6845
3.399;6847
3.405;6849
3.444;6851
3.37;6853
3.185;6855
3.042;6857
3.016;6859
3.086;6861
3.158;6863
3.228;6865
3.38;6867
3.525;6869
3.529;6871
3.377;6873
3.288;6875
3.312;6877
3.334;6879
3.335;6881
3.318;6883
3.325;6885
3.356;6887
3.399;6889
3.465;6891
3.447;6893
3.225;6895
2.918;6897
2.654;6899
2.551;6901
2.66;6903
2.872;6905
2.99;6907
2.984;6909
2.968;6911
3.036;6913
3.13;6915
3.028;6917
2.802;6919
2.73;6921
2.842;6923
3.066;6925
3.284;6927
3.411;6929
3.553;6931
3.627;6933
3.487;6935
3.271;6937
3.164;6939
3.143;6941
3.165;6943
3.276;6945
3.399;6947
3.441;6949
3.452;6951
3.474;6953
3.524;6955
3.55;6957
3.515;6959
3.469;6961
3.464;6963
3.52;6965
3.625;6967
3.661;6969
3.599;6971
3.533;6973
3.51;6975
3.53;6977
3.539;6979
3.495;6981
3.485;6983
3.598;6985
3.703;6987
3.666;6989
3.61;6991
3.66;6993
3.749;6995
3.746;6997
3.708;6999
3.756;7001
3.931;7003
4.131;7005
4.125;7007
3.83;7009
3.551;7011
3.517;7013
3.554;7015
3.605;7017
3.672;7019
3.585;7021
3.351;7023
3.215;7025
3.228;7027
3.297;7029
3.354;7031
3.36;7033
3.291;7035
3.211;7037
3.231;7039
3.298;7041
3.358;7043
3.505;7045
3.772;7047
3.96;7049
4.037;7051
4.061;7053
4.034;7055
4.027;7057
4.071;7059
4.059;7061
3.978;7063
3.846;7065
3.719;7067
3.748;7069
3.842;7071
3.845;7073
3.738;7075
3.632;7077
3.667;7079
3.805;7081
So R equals 0.04 mag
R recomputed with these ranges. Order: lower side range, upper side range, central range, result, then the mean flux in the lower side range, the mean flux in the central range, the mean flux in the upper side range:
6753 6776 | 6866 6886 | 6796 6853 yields 0.00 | 3.54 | 3.44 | 3.37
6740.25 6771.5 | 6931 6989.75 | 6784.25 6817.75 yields 0.03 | 3.51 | 3.42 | 3.48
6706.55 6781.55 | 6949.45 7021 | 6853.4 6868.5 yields 0.12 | 3.48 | 3.18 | 3.63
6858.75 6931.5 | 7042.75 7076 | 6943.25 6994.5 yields -0.02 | 3.15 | 3.53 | 3.87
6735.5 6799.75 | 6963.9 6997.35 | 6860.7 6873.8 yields 0.06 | 3.45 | 3.34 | 3.6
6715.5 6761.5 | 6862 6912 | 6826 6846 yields -0.09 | 3.45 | 3.56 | 3.18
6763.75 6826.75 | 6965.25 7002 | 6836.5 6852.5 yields -0.02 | 3.39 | 3.52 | 3.62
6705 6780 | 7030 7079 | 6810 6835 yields 0.06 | 3.48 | 3.35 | 3.71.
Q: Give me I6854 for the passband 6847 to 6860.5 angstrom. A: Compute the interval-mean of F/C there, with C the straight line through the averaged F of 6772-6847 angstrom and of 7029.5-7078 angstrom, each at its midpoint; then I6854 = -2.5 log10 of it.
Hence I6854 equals 0.07 mag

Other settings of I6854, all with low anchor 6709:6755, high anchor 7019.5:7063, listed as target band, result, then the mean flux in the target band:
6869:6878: 0.04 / 3.39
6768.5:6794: 0.04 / 3.36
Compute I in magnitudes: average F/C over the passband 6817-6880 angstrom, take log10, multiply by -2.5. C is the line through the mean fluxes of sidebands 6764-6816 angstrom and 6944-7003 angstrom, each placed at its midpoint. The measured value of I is 0.03 mag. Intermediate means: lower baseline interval 3.42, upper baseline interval 3.57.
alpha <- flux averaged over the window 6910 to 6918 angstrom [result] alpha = 3.04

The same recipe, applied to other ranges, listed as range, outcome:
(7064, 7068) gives 3.78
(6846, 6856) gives 3.36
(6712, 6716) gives 3.56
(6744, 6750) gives 3.4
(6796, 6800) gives 3.56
